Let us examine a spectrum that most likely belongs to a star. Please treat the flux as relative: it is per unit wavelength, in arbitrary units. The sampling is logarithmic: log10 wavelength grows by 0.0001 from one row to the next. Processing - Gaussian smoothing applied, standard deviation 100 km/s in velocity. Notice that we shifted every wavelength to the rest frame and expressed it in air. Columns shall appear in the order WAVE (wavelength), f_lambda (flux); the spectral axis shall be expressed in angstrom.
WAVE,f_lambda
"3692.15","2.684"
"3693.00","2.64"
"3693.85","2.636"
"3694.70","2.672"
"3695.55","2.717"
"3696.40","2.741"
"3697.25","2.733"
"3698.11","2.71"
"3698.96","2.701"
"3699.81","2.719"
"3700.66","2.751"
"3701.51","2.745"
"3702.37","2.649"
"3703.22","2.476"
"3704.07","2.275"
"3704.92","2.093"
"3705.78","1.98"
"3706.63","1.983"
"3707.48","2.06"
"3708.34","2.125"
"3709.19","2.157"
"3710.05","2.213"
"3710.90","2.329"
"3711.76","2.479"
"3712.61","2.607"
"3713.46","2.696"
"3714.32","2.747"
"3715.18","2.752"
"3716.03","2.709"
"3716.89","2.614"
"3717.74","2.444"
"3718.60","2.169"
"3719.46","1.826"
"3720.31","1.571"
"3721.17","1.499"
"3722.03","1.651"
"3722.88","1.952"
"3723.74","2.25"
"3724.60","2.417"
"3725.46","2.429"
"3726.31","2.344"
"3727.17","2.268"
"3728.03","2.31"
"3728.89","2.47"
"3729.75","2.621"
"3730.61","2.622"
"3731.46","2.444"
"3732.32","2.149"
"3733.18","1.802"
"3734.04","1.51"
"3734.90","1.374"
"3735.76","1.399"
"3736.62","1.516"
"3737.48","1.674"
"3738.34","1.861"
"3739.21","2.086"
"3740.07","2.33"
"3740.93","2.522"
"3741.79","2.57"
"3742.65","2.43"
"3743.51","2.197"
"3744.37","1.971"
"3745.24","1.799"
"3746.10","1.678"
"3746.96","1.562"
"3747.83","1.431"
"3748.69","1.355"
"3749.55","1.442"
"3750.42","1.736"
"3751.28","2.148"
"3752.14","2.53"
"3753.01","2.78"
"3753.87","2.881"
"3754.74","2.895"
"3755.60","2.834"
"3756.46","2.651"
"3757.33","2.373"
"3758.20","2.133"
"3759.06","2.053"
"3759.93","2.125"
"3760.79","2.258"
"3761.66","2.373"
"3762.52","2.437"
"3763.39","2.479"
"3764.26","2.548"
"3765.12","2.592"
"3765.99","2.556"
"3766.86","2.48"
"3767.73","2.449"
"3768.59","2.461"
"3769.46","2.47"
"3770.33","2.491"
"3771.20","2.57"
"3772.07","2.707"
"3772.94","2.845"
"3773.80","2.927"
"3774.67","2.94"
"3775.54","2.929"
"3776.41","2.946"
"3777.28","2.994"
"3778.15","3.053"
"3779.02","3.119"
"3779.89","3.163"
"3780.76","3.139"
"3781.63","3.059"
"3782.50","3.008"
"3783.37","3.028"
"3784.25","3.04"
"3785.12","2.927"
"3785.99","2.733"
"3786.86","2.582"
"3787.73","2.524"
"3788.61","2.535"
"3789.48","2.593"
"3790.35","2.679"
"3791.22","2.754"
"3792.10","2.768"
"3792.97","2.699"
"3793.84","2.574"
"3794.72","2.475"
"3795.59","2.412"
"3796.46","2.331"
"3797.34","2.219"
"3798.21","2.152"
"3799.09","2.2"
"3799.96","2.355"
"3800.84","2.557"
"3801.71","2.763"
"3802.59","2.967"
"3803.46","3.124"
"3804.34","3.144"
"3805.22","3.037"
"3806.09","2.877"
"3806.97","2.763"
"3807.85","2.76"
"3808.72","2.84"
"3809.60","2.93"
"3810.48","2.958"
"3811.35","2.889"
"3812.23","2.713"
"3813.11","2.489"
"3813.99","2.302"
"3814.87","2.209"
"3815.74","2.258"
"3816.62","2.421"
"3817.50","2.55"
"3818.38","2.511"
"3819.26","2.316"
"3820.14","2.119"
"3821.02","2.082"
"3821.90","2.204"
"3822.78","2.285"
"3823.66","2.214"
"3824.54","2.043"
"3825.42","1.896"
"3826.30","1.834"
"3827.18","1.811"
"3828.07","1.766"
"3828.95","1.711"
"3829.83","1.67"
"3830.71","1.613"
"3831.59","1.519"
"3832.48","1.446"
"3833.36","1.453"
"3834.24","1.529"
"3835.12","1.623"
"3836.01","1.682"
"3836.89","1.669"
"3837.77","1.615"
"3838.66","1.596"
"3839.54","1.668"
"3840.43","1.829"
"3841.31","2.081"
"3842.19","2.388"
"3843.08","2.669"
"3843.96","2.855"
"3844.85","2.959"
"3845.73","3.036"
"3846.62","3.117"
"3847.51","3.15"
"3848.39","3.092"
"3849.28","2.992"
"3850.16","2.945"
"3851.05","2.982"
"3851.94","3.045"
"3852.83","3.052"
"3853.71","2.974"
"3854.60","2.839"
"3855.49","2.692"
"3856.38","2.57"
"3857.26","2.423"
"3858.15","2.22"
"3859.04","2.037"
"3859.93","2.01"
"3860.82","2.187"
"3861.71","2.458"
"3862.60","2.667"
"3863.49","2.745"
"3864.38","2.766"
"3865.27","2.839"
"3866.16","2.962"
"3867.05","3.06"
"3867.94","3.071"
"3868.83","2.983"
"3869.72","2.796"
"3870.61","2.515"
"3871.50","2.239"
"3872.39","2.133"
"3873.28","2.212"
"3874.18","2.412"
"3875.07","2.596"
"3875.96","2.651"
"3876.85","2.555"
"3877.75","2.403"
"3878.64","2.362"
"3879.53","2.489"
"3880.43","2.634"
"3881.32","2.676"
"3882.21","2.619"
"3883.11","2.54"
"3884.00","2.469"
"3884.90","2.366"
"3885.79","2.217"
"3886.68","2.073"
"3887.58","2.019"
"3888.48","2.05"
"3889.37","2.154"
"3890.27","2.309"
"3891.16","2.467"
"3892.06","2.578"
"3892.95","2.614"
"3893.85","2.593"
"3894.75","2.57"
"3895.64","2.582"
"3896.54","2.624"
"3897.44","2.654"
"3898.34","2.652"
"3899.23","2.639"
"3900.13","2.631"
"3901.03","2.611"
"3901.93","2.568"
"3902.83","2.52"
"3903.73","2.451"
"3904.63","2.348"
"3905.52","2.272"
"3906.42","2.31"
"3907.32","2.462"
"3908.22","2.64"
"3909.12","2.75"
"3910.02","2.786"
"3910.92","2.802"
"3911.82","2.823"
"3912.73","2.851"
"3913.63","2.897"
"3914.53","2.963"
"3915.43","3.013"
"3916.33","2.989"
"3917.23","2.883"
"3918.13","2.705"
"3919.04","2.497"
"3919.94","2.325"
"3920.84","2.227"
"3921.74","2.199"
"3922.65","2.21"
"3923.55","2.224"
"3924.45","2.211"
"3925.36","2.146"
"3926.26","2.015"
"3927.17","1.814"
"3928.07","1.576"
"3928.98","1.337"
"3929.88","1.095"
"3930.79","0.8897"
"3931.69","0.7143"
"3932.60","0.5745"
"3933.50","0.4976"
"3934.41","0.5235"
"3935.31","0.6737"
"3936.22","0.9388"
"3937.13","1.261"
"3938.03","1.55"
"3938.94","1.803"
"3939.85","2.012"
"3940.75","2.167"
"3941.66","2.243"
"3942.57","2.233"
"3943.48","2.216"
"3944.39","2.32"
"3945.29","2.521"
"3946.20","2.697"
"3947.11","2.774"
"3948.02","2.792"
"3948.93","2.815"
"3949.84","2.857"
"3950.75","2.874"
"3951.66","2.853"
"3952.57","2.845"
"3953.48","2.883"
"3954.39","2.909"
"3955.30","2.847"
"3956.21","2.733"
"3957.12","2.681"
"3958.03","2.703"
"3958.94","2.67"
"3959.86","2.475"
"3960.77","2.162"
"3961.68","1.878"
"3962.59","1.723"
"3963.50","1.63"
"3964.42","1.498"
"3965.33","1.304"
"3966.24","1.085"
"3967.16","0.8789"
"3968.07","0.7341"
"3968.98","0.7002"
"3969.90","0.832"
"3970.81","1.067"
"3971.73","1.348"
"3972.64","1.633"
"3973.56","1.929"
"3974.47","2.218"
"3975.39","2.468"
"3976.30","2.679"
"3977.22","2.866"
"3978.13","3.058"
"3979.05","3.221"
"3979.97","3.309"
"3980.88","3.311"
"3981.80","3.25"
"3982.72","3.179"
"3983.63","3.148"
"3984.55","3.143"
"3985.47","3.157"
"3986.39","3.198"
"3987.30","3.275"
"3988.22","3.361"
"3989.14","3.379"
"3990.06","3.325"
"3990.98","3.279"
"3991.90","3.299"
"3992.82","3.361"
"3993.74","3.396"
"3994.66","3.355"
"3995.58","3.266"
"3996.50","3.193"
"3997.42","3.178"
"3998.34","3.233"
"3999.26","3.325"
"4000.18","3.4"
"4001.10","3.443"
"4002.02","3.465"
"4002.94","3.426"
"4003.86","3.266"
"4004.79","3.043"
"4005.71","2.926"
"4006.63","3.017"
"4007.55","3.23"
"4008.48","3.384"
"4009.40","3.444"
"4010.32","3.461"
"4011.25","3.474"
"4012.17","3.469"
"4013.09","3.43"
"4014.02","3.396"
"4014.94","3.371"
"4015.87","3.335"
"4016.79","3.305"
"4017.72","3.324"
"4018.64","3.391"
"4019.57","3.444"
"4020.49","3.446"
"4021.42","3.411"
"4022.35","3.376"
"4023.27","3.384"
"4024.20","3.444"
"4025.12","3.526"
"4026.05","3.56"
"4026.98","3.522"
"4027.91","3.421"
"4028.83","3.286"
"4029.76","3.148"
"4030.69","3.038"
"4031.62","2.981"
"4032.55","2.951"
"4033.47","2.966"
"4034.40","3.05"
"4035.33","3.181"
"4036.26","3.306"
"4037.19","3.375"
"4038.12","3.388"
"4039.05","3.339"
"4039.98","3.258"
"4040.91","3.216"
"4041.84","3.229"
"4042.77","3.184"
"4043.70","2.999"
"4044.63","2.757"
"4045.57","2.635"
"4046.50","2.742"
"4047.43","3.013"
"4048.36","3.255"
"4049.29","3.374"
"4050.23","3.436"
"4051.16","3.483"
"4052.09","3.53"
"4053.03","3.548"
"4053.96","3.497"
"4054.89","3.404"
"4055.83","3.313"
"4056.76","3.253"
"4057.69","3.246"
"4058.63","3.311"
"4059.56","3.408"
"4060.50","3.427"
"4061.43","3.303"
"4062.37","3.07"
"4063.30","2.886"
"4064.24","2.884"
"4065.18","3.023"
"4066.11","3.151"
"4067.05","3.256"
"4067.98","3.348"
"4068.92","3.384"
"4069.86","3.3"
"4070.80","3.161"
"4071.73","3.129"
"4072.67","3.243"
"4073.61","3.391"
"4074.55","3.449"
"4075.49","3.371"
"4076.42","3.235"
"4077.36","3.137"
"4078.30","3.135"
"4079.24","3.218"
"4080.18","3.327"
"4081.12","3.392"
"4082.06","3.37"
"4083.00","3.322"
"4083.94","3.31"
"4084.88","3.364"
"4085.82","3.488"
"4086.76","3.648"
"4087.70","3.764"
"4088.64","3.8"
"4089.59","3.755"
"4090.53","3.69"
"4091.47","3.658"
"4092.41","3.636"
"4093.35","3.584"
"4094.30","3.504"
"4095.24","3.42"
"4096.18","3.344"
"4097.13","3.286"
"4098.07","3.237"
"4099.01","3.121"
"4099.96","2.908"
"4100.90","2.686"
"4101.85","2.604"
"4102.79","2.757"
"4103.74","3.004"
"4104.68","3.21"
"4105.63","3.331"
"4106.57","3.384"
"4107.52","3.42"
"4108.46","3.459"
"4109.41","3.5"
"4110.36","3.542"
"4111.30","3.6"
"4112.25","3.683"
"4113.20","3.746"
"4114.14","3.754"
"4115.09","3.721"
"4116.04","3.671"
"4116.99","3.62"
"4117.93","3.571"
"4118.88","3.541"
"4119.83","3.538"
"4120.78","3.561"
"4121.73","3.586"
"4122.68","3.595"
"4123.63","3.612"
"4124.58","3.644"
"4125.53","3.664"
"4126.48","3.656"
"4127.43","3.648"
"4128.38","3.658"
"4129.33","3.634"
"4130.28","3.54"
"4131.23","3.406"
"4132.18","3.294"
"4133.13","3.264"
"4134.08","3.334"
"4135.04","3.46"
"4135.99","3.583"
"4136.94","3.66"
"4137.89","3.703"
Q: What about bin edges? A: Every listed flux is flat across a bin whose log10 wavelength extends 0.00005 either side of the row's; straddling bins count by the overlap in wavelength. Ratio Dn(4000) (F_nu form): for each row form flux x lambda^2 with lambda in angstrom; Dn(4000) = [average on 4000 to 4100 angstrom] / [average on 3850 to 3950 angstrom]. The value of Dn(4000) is 1.5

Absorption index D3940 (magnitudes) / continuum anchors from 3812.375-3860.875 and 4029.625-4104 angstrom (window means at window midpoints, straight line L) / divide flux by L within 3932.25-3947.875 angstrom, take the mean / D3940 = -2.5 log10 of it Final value 0.486 mag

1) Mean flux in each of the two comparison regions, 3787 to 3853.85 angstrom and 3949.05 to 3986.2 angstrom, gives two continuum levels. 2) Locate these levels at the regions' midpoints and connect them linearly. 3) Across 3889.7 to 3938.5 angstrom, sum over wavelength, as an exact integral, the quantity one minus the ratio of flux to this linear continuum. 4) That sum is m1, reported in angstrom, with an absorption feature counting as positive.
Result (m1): 3.6 angstrom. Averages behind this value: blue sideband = 2.4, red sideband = 2.33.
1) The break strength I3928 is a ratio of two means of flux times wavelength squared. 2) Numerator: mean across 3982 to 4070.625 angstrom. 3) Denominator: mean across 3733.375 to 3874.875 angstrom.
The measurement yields 1.5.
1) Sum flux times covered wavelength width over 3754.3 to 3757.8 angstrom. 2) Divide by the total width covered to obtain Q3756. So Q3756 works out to 2.68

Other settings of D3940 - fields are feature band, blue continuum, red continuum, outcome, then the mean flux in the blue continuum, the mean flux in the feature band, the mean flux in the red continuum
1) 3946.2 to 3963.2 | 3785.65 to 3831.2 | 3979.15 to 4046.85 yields 0.15 mag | 2.44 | 2.63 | 3.27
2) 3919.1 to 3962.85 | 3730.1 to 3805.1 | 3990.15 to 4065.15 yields 0.41 mag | 2.45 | 2.06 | 3.27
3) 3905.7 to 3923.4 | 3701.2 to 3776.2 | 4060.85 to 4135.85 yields 0.07 mag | 2.27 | 2.64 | 3.39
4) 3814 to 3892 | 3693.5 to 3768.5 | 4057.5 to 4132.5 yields 0.13 mag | 2.27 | 2.36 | 3.39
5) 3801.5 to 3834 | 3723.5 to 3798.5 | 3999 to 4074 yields 0.11 mag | 2.42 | 2.33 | 3.27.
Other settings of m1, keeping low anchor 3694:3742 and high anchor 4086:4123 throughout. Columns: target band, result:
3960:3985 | 7.9 angstrom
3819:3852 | 6.0 angstrom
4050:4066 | 0.1 angstrom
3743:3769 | 1.7 angstrom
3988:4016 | -1.6 angstrom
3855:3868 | 0.7 angstrom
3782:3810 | -2.1 angstrom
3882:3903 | 2.6 angstrom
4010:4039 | -1.1 angstrom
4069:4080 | 0.3 angstrom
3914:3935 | 7.3 angstrom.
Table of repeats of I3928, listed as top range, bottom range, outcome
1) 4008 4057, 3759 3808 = 1.39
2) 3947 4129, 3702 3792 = 1.53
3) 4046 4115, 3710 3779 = 1.72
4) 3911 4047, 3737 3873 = 1.19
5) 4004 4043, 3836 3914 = 1.40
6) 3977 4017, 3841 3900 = 1.35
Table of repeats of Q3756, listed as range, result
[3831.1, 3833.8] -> 1.47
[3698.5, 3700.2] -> 2.72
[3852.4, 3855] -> 2.96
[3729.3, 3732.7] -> 2.47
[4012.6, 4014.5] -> 3.42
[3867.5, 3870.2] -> 2.95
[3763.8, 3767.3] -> 2.54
